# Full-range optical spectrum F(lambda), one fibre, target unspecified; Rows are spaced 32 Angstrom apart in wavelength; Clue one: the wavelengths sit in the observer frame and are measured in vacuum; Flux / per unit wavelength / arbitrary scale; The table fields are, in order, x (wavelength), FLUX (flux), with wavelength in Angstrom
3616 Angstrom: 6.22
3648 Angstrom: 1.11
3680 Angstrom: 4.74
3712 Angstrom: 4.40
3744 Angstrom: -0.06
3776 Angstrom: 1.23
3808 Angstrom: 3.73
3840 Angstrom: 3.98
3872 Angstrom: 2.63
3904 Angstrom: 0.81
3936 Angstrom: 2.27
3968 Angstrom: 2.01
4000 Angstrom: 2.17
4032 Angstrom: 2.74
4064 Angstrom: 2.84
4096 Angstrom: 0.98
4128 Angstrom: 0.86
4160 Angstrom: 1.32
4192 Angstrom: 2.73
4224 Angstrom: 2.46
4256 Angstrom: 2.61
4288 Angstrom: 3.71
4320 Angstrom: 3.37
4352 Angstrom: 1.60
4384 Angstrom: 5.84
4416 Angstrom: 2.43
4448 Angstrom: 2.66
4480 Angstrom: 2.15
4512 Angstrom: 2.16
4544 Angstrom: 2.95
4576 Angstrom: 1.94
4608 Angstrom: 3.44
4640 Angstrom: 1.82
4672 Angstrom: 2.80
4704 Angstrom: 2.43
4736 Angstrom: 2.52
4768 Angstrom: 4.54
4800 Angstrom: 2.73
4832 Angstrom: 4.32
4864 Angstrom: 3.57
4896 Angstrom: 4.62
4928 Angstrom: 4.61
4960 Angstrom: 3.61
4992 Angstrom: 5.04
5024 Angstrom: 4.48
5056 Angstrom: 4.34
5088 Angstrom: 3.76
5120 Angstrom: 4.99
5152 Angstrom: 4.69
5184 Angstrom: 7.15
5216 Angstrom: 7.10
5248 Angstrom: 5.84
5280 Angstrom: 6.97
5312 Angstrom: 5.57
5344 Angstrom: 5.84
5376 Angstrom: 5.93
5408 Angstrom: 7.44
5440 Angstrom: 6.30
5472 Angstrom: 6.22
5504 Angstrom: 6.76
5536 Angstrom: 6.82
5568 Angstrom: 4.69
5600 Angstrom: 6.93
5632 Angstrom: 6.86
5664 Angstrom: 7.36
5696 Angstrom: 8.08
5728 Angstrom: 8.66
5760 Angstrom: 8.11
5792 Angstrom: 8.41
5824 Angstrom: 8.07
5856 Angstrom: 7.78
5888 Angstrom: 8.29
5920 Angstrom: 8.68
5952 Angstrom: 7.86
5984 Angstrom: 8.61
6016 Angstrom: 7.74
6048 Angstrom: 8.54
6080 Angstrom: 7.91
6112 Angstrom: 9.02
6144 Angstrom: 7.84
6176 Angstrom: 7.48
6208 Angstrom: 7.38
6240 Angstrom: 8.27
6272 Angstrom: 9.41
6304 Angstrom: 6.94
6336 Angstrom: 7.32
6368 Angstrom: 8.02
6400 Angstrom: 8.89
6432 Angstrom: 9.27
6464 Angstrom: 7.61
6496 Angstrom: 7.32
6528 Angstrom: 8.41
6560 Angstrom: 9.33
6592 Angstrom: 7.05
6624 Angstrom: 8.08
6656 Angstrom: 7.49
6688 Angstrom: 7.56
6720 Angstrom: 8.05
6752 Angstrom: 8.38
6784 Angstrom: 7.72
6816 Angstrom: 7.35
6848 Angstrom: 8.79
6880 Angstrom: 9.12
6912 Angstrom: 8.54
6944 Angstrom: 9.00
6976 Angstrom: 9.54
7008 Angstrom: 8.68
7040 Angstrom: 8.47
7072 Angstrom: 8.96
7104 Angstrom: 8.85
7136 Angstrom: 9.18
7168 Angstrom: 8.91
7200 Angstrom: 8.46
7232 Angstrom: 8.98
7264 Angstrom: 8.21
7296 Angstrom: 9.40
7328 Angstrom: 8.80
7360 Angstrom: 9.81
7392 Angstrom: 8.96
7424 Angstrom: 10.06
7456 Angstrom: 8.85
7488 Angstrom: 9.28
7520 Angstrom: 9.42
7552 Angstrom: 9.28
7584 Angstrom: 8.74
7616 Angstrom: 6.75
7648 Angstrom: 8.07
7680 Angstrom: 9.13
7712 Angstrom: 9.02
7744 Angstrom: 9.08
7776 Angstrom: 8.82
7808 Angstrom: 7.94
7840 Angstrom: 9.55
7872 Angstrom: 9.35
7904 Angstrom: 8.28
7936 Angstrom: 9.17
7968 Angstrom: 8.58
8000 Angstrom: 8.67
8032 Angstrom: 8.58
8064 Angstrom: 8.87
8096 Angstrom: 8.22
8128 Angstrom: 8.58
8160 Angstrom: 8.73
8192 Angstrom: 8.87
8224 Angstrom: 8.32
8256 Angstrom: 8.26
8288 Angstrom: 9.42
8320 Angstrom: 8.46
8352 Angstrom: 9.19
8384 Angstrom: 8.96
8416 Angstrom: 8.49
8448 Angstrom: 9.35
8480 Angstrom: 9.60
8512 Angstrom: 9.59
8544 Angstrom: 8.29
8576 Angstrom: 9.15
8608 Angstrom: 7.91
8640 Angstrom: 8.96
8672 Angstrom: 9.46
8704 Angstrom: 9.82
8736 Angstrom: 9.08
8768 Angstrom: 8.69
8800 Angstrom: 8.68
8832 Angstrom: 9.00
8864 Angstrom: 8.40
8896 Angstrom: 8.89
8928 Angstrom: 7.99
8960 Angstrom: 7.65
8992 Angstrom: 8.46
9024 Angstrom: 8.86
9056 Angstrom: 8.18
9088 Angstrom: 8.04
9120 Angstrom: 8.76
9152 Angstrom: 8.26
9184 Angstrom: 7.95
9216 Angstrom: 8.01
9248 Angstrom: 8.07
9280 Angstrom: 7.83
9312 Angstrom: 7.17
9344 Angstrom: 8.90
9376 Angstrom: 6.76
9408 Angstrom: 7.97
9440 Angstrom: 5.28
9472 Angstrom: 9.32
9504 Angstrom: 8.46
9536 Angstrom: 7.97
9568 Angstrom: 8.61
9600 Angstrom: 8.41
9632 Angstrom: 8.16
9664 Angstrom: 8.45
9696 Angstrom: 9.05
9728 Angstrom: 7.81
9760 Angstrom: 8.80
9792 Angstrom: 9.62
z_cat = 0.295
